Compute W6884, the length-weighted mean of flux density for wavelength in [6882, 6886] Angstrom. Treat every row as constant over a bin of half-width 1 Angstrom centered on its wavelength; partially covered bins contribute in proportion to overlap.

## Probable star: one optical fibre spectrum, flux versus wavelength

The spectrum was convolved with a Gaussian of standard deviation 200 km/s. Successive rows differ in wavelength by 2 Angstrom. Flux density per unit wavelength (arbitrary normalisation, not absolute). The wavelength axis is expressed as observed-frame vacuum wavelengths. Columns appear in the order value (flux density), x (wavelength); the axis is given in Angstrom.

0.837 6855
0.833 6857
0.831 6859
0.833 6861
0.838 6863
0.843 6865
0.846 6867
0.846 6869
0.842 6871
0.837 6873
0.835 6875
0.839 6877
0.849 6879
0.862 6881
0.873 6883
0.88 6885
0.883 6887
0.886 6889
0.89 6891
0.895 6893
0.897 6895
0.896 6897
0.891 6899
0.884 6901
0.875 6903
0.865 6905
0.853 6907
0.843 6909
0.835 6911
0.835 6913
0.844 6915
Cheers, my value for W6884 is 0.877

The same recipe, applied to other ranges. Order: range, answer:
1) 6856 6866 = 0.836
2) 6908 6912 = 0.839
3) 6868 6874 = 0.842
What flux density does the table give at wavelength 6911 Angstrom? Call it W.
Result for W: 0.835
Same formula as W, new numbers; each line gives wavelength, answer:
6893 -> 0.895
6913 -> 0.835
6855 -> 0.837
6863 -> 0.838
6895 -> 0.897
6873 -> 0.837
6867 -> 0.846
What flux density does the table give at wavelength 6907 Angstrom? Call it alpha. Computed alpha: 0.853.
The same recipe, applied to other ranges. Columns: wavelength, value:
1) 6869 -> 0.846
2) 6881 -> 0.862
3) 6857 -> 0.833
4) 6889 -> 0.886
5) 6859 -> 0.831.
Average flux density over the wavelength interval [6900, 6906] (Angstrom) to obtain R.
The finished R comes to 0.875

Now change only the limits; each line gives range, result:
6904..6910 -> 0.854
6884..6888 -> 0.881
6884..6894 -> 0.887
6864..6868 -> 0.845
